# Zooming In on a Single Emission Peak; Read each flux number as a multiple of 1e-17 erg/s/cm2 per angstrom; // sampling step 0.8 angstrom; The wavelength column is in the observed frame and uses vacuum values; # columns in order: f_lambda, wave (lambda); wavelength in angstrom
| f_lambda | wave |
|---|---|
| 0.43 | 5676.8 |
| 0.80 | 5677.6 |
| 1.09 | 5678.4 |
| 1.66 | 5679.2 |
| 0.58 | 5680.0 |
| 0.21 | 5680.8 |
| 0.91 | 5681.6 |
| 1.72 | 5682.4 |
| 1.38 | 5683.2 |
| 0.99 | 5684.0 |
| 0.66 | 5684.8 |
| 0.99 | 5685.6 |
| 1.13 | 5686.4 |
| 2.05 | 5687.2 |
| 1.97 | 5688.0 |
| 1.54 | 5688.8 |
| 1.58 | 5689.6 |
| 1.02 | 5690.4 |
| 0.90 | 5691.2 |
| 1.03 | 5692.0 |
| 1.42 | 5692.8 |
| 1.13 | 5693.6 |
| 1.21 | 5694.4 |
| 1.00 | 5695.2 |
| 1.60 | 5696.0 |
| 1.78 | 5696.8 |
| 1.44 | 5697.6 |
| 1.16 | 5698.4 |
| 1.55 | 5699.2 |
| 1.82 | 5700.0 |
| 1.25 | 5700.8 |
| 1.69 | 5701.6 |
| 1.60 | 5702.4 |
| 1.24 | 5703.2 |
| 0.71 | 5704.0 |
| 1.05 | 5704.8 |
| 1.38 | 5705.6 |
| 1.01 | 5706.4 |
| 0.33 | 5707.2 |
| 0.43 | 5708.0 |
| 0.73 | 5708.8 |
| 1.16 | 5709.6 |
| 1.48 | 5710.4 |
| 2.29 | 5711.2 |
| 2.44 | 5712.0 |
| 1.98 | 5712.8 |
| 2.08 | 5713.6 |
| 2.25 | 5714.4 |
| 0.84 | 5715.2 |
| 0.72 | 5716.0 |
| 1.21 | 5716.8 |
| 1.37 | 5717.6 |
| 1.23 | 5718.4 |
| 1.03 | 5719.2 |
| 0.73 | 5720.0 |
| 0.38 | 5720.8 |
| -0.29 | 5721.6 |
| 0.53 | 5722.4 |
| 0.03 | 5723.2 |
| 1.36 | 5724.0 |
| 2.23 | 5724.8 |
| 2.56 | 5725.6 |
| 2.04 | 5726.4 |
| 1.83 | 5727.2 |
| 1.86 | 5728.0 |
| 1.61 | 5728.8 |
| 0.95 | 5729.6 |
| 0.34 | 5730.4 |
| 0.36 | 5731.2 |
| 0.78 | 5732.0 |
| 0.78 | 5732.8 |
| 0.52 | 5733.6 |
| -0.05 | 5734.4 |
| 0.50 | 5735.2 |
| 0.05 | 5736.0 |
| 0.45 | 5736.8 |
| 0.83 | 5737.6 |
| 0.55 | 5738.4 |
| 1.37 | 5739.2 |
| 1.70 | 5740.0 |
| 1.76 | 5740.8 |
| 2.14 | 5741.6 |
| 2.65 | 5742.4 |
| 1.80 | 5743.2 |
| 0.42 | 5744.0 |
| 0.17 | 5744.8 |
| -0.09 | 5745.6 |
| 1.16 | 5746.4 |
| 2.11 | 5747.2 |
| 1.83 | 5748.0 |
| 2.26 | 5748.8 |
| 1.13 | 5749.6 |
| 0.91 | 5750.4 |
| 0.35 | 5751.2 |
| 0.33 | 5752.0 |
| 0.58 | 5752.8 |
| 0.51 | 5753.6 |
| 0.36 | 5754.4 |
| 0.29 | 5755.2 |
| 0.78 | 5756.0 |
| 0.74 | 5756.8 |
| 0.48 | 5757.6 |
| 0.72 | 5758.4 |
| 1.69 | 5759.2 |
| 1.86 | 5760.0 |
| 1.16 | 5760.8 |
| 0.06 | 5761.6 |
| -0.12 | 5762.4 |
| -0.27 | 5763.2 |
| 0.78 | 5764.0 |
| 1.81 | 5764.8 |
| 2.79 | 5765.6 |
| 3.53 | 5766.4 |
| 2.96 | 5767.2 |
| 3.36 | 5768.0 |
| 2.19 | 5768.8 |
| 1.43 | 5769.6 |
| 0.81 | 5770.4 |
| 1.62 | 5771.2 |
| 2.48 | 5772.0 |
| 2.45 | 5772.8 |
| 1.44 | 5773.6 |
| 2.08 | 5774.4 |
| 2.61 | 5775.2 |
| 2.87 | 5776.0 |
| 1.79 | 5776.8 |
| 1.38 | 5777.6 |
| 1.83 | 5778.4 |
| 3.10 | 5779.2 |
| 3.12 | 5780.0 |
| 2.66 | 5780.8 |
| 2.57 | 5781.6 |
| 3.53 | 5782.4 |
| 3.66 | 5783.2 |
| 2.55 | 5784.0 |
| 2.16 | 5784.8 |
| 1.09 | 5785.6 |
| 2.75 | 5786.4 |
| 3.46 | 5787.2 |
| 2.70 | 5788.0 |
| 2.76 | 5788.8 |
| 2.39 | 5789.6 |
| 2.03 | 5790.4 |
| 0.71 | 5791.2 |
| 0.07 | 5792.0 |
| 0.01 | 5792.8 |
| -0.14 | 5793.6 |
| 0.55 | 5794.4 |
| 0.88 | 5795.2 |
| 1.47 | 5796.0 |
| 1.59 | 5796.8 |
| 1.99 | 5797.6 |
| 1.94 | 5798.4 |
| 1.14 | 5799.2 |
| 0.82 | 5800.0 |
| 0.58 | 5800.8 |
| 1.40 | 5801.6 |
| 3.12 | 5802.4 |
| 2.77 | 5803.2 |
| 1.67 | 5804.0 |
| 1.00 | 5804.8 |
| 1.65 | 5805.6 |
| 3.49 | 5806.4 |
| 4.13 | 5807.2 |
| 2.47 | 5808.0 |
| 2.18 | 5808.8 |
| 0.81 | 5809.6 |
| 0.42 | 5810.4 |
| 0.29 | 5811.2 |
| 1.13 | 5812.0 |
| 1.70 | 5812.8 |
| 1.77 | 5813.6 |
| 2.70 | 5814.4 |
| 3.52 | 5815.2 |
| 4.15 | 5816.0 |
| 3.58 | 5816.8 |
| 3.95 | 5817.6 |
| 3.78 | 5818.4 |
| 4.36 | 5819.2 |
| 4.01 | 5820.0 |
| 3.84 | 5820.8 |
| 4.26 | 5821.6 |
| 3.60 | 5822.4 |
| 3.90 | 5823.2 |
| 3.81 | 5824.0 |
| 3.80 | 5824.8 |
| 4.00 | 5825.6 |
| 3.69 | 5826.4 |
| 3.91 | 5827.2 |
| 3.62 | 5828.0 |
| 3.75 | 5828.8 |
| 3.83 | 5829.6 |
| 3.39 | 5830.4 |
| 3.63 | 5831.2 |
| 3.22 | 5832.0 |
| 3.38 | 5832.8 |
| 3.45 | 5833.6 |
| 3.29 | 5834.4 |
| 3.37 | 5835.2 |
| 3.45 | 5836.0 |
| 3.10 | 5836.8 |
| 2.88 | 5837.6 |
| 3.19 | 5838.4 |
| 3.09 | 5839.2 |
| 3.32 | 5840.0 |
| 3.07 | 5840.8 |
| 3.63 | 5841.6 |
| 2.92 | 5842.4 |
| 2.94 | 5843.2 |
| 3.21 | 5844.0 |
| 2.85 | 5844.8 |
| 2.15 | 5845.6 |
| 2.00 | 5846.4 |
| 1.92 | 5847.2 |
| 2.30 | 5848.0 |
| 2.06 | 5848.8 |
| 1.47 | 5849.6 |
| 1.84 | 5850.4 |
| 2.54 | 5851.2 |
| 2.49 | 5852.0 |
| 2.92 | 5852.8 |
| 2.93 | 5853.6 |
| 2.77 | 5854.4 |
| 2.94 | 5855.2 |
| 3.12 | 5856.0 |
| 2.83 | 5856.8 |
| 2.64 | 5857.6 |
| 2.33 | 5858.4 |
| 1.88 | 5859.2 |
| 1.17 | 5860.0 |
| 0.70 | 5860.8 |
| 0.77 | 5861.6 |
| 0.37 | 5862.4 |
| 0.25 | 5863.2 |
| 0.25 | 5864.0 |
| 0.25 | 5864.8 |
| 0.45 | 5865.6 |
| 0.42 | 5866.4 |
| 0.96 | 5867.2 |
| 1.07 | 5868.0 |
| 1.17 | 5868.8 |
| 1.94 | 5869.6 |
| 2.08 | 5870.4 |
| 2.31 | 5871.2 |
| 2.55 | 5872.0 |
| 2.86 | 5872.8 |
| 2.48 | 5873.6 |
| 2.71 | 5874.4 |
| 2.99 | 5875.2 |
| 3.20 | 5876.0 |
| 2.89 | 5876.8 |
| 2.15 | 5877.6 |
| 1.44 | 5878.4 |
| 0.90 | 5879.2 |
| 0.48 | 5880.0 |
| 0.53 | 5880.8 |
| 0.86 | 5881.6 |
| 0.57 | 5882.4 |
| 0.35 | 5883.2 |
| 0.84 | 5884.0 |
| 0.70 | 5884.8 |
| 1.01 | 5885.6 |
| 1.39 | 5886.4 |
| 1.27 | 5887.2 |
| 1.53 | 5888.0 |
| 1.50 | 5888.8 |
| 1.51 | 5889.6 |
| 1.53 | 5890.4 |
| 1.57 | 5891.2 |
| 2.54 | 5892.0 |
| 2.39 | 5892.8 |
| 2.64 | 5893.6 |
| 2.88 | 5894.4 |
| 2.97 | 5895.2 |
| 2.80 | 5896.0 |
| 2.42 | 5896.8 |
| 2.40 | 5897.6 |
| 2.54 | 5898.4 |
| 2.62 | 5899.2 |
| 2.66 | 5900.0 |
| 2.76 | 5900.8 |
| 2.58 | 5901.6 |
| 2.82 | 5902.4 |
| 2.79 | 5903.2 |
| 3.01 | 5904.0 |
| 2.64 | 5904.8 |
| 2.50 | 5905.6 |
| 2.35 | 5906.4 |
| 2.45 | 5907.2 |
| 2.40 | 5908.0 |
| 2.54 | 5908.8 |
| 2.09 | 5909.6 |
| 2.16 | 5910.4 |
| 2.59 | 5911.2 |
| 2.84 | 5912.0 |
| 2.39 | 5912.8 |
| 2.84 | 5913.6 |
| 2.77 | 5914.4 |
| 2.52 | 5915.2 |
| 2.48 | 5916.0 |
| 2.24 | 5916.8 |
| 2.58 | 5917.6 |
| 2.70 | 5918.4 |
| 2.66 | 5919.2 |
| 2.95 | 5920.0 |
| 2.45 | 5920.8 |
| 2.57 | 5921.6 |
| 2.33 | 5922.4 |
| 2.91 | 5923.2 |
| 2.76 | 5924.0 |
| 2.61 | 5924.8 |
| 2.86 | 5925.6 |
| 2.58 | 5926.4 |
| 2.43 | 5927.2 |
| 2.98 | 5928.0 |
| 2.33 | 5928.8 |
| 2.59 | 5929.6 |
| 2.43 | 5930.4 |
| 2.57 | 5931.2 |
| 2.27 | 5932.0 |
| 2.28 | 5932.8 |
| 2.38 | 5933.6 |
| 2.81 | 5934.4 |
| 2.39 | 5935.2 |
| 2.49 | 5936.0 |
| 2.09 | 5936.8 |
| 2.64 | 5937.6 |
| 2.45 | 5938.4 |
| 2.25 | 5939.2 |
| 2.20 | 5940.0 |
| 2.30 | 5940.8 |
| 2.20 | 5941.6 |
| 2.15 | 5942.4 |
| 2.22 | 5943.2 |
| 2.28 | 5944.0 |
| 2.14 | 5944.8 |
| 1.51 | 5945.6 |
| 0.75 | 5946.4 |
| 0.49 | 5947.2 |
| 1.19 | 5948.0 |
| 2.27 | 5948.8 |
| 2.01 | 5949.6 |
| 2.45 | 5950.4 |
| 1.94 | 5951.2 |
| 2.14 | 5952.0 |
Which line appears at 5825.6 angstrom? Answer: Lyman alpha 1216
